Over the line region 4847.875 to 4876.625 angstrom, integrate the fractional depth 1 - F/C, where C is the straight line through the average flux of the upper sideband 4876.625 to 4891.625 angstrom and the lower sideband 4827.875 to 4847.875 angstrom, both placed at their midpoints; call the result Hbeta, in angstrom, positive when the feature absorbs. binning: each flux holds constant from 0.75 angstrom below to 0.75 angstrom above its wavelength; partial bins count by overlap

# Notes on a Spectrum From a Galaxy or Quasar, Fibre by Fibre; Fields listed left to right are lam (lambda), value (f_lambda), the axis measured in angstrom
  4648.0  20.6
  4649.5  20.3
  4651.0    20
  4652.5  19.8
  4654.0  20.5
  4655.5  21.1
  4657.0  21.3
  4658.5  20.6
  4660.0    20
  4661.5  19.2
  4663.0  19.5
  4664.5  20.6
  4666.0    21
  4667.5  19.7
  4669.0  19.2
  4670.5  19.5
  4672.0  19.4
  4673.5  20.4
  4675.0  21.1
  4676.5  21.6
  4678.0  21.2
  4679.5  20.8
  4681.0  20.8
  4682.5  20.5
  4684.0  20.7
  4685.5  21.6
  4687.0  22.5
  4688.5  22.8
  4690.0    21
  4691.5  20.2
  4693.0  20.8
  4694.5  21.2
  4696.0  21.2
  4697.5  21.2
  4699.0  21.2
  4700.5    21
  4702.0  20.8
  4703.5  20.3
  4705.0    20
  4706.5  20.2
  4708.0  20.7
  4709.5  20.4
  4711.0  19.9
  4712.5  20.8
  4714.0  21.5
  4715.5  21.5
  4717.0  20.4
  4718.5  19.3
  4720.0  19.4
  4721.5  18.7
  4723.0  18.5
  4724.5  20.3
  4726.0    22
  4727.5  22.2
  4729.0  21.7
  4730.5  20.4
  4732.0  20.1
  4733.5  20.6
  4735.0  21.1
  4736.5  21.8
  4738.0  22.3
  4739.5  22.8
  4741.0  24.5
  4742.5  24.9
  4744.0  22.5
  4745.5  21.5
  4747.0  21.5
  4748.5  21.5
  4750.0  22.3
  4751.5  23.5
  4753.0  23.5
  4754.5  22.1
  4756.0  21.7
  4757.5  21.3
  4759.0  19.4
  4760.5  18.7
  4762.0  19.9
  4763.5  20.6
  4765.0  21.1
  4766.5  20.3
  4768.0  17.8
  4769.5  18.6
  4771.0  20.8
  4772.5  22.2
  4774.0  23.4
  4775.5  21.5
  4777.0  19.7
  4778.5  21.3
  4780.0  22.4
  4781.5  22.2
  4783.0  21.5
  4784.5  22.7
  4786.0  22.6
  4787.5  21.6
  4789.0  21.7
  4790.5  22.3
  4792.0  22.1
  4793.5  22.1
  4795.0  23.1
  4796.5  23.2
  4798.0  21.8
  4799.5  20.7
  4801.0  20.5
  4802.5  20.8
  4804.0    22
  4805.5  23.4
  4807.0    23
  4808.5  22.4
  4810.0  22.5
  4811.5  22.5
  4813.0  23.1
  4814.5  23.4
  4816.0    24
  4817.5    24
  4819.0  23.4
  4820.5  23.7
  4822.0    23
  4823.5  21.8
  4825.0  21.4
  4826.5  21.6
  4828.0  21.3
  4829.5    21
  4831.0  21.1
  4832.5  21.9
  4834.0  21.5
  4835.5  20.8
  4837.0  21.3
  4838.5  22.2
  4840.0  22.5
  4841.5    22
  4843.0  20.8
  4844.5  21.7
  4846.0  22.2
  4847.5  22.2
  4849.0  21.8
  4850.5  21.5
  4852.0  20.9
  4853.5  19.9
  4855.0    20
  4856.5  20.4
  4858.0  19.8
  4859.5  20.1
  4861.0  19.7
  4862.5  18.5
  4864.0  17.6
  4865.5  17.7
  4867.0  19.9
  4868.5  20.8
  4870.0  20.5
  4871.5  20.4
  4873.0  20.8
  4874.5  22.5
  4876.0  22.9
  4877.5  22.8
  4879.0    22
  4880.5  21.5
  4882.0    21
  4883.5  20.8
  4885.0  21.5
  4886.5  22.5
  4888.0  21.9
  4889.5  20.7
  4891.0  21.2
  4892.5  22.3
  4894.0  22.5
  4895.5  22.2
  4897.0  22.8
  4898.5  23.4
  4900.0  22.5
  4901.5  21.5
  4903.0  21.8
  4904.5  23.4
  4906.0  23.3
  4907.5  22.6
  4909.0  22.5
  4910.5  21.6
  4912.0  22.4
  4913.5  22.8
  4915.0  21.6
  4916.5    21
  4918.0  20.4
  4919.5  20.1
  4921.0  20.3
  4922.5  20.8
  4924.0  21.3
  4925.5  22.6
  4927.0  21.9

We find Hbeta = 1.7 angstrom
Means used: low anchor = 21.6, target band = 20.3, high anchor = 21.6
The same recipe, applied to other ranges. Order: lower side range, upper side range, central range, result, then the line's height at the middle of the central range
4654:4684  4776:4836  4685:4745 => -0.3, 21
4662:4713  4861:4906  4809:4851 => -1.9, 21.2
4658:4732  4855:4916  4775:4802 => -1.1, 21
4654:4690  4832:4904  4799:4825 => -1.9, 21.1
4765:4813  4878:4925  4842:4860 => 0.7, 21.8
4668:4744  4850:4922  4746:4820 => -2.5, 21.1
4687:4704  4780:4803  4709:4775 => 1.3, 21.5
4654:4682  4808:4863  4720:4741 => -0.2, 20.9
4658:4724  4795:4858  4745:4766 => -0.1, 21.2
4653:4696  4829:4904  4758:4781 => 0.5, 21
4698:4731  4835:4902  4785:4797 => -0.8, 20.9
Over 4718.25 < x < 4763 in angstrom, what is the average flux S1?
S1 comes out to 21.4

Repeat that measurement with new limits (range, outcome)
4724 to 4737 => 21.1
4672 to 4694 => 21.1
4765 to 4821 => 22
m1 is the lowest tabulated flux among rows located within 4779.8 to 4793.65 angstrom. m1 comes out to 21.5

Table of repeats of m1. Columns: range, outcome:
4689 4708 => 20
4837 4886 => 17.6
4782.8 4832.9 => 20.5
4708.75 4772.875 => 17.8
